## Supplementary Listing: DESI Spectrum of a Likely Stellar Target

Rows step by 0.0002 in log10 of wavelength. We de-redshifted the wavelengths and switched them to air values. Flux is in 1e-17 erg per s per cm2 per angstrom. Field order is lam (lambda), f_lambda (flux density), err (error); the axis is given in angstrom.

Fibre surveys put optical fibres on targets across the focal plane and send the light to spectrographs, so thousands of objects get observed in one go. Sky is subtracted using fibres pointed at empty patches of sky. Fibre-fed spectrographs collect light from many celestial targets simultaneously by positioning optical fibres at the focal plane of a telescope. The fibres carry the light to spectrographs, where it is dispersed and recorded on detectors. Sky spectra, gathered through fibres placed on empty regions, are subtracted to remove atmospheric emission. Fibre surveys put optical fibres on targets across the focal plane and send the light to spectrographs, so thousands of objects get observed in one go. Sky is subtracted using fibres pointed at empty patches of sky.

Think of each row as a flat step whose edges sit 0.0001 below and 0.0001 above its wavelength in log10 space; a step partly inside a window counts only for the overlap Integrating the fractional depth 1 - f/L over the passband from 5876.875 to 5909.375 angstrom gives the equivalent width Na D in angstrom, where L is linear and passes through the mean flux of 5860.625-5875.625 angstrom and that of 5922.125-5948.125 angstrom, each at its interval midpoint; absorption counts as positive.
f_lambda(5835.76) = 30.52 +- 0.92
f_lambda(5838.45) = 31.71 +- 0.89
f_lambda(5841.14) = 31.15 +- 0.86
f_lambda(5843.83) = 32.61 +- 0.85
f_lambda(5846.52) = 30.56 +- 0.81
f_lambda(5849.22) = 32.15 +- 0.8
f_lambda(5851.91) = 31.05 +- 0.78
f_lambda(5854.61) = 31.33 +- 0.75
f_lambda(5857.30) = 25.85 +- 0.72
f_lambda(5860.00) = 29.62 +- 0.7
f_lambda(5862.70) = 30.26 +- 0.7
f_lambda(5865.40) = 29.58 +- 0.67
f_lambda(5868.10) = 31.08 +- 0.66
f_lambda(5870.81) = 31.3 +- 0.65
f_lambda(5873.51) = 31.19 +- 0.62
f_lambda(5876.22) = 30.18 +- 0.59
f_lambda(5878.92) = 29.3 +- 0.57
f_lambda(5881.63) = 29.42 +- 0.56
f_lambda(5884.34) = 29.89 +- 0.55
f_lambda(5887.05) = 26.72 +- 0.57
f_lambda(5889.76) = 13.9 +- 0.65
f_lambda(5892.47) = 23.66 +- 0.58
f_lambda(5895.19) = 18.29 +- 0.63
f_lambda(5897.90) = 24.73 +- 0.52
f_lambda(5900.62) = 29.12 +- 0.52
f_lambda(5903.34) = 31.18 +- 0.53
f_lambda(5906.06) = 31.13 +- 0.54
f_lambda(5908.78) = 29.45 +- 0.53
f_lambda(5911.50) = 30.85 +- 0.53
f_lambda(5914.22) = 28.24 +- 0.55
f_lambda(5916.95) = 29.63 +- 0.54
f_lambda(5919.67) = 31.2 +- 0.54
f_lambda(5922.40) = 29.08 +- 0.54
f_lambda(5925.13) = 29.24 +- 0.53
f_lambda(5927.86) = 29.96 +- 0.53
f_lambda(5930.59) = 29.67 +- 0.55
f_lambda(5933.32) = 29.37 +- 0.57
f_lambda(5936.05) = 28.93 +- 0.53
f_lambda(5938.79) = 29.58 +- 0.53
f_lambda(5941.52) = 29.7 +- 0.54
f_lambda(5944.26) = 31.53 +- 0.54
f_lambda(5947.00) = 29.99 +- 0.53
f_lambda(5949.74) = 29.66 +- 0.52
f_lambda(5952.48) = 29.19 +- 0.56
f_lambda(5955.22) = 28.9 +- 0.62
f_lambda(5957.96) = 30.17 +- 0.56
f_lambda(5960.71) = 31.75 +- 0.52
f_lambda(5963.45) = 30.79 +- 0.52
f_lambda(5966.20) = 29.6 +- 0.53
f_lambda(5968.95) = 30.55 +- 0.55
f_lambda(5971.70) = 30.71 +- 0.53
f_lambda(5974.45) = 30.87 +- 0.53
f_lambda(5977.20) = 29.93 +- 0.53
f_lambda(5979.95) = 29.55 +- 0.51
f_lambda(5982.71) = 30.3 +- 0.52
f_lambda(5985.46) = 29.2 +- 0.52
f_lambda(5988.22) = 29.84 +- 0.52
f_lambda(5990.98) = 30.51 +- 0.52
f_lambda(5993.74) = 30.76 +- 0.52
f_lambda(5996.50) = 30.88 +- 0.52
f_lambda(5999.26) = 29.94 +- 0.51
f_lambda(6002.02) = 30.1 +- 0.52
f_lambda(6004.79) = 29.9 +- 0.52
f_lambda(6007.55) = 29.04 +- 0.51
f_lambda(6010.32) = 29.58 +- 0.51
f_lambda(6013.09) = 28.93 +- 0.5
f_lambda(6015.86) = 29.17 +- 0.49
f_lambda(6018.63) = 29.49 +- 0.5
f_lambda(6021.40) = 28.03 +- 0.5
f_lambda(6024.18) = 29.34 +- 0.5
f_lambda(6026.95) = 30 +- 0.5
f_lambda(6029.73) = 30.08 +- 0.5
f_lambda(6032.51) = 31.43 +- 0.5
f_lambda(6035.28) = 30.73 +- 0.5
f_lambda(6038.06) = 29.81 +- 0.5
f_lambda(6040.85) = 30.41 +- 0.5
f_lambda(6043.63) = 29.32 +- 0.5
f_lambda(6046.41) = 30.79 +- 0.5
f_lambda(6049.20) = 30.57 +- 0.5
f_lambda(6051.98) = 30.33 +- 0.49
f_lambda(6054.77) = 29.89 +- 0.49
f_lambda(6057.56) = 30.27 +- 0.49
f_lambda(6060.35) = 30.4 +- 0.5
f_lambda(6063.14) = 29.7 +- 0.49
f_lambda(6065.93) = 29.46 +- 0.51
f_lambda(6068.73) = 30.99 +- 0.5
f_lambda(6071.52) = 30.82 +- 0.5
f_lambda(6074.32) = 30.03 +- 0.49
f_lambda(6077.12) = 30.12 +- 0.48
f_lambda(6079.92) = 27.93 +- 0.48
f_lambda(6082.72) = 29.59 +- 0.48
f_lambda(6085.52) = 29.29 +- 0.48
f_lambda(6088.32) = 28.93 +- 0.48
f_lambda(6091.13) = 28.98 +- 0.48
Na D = 4.1 angstrom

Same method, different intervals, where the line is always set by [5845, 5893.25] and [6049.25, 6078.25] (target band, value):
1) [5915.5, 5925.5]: -0.23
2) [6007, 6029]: 0.48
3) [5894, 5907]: 0.97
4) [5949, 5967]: -0.36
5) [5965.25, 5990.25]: -0.41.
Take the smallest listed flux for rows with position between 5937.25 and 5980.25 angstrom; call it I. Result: 28.9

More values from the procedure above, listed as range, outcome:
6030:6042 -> 29.81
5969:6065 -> 28.03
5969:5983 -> 29.55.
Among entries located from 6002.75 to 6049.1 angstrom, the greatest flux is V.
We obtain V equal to 31.43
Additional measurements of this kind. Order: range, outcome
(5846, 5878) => 32.15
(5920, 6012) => 31.75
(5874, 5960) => 31.53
